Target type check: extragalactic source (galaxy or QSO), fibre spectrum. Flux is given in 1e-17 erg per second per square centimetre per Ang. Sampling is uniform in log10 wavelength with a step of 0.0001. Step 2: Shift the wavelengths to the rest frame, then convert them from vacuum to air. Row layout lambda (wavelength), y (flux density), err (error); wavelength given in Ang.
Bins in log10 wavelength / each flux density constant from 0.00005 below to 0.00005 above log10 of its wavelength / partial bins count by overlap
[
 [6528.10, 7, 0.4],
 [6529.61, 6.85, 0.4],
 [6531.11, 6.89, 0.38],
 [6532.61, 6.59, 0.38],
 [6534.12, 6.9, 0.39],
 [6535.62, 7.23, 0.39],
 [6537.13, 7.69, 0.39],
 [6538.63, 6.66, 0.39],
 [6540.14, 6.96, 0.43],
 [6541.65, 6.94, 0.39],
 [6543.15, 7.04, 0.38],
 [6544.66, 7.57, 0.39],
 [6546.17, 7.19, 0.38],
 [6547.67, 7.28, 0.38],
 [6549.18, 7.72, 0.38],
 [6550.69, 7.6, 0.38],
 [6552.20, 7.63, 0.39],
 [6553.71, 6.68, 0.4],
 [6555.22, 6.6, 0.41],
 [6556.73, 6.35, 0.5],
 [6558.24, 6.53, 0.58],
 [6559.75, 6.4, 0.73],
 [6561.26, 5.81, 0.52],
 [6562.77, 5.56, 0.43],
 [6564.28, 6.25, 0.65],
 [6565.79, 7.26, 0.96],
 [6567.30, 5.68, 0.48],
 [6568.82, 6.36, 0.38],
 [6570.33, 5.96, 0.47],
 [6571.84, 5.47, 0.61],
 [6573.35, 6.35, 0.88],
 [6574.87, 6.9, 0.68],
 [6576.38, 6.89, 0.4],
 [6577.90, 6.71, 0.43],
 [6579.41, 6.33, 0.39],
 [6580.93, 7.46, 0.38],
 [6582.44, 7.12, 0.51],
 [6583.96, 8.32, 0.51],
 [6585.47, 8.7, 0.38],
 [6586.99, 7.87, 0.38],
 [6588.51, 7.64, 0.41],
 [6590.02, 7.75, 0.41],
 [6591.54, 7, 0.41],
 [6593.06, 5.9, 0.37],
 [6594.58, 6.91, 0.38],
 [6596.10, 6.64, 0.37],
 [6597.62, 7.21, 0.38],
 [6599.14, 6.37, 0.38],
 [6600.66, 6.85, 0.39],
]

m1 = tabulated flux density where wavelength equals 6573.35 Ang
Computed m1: 6.35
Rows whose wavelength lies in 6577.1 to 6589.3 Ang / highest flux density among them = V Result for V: 8.7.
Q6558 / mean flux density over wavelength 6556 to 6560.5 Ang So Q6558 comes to 6.43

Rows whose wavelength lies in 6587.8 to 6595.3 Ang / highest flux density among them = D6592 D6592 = 7.75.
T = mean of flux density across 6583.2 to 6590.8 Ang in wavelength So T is 8.06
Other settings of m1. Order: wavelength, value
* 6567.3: 5.68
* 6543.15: 7.04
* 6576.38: 6.89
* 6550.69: 7.6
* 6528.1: 7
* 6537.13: 7.69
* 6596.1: 6.64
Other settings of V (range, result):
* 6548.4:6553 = 7.72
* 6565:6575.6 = 7.26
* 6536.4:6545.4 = 7.69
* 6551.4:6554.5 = 7.63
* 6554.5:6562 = 6.6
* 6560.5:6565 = 6.25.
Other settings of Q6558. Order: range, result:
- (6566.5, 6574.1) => 5.97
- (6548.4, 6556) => 7.24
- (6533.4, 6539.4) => 7.12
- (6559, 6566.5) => 6.25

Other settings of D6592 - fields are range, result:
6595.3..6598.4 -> 7.21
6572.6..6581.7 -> 7.46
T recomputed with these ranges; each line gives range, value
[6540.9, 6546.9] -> 7.19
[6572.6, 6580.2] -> 6.63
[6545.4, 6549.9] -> 7.4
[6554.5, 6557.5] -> 6.47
